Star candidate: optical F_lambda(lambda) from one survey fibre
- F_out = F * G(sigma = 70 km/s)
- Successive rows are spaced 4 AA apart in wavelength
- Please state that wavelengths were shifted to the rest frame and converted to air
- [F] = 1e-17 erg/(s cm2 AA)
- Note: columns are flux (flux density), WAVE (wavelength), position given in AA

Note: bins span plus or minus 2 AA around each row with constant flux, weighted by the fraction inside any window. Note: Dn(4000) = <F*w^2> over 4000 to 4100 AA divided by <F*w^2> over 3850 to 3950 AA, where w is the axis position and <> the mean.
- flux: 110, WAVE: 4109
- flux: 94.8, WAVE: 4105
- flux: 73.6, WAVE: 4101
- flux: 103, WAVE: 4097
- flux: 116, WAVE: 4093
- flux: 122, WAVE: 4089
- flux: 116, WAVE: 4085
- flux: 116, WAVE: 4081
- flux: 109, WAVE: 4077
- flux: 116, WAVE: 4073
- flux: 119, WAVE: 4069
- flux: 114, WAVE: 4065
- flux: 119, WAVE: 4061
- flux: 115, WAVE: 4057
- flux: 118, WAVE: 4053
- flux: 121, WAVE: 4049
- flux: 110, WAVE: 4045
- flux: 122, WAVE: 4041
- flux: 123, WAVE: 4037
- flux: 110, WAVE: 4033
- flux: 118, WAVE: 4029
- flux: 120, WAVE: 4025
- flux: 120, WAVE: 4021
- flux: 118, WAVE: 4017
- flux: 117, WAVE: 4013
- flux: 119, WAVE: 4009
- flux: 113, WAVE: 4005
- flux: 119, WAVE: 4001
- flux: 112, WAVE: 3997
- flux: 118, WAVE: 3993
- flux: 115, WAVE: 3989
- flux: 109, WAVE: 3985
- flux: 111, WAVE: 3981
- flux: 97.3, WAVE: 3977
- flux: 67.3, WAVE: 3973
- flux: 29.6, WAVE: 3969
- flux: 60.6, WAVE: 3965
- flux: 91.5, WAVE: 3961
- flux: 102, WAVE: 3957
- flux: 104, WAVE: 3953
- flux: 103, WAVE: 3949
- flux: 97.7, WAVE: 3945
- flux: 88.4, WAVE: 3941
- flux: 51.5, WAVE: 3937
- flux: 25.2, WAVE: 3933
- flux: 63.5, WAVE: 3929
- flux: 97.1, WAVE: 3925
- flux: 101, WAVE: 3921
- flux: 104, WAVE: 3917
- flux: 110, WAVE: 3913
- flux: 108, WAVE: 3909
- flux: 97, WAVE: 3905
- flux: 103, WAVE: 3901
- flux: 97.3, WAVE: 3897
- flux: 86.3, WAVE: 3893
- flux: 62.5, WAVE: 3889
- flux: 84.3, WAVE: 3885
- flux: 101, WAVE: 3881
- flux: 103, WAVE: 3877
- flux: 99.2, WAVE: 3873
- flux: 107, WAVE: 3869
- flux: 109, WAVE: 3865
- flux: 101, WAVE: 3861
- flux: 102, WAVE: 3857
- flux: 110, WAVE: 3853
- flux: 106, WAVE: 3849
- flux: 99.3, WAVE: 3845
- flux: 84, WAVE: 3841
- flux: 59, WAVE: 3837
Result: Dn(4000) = 1.35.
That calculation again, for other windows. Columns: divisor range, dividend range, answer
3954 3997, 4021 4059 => 1.33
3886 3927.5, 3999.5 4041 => 1.30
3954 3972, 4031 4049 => 1.67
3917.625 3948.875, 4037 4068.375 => 1.60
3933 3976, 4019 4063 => 1.59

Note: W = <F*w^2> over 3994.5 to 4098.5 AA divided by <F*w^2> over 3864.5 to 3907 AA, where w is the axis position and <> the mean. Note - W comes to 1.3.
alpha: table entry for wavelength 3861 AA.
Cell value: 101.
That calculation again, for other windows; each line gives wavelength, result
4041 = 122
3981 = 111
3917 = 104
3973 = 67.3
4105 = 94.8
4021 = 120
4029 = 118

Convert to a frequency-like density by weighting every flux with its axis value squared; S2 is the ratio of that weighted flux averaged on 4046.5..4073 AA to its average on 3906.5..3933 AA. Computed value 1.4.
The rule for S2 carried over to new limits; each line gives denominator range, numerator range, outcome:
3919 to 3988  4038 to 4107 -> 1.44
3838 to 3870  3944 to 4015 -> 1.05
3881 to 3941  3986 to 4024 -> 1.43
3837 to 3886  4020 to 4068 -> 1.30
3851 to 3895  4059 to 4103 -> 1.28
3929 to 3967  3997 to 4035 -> 1.52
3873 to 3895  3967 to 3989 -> 1.02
